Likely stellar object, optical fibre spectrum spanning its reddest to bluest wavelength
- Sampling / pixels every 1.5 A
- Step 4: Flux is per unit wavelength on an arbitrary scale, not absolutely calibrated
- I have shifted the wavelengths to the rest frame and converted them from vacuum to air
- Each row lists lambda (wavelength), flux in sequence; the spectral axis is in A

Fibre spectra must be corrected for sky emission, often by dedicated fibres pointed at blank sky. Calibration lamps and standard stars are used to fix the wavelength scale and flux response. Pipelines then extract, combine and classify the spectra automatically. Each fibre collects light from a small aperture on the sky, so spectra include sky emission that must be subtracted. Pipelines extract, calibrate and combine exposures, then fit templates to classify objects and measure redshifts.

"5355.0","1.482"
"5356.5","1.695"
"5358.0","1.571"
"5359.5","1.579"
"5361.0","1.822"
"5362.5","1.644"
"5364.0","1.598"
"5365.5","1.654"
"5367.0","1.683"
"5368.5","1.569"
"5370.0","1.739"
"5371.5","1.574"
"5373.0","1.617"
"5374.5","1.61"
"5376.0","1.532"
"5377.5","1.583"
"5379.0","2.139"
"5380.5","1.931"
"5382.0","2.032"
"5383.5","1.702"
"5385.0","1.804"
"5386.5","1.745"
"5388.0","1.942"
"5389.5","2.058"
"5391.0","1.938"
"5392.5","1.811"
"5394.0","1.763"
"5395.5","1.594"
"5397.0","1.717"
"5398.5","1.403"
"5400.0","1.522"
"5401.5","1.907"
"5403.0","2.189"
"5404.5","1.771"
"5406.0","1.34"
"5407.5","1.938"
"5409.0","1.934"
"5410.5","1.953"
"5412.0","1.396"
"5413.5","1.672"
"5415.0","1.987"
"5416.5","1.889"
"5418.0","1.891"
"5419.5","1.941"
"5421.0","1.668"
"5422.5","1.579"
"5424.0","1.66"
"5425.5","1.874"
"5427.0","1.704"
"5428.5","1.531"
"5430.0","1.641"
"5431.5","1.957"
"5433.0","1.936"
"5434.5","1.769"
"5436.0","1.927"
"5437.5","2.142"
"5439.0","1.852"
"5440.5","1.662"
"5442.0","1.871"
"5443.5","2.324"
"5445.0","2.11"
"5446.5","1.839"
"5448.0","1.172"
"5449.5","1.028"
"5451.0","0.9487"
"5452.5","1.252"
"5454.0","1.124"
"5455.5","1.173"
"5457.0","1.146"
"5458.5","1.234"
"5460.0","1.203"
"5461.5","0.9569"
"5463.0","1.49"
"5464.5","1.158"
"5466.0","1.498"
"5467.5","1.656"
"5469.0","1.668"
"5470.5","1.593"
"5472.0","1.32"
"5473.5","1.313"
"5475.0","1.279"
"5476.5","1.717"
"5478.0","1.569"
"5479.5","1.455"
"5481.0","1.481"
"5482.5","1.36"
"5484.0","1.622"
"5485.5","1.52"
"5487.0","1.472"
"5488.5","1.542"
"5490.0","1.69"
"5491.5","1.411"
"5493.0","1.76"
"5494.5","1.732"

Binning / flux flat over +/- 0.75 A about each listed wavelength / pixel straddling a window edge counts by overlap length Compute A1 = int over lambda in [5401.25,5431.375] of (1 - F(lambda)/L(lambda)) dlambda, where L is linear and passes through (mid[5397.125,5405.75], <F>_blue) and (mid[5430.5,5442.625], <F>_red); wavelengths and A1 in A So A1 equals 0.3 A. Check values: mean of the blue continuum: 1.73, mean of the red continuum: 1.88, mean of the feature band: 1.77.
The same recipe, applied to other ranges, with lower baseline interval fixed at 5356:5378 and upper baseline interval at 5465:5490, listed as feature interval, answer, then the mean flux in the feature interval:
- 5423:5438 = -2.36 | 1.8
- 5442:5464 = 2.33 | 1.37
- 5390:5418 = -3.16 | 1.77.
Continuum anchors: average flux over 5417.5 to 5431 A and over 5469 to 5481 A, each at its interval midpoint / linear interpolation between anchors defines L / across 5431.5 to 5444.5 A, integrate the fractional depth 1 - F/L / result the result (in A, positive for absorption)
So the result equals -2.2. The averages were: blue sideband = 1.72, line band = 1.94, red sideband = 1.48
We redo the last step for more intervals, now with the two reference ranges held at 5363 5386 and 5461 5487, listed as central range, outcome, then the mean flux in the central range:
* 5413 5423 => -1.31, 1.81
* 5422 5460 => -1.58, 1.61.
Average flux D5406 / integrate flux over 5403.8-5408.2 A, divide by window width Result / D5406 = 1.68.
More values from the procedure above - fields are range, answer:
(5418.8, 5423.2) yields 1.73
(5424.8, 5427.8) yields 1.78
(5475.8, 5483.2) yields 1.52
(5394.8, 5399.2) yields 1.57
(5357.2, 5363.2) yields 1.65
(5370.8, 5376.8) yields 1.58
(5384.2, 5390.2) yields 1.88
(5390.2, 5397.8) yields 1.76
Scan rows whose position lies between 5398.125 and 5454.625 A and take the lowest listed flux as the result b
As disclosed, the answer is 0.9487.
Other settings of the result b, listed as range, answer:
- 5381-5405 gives 1.403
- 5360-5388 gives 1.532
